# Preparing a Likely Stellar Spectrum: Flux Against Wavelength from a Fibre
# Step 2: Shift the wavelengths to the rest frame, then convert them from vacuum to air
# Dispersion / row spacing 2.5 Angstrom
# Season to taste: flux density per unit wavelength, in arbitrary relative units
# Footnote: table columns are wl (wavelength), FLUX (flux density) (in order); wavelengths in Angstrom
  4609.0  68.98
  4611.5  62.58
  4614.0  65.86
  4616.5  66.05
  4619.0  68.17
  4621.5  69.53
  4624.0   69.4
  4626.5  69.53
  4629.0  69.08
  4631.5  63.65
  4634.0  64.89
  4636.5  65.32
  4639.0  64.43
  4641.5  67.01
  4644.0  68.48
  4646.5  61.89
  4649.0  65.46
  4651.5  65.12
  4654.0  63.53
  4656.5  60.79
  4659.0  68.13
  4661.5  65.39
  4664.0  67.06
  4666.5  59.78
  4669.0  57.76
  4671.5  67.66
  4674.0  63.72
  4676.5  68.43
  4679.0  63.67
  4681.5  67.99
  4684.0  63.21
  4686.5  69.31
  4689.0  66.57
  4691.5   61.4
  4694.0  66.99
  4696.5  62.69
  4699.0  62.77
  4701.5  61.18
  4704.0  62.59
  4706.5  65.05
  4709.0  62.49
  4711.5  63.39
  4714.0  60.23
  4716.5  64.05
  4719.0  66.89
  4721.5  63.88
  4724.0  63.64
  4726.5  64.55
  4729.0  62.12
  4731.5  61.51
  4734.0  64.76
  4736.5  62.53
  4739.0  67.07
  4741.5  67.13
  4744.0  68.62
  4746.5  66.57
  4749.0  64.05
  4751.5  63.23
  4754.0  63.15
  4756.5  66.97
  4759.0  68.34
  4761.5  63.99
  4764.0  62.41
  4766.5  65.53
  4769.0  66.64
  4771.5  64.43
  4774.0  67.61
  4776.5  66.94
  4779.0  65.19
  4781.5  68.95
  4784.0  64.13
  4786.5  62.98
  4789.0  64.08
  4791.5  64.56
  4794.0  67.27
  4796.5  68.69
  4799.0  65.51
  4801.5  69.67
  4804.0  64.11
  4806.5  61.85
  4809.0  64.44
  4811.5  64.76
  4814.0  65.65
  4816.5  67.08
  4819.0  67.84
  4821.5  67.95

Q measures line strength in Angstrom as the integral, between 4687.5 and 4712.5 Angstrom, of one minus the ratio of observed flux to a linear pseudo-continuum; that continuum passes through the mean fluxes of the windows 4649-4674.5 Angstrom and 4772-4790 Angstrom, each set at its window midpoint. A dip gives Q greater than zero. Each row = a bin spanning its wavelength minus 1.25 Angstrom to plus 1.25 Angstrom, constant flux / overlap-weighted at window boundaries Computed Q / 0.4 Angstrom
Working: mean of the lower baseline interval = 64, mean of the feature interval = 63.6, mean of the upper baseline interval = 65.7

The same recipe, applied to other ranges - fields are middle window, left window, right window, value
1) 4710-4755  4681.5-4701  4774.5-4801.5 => 0.7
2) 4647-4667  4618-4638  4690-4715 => 0.4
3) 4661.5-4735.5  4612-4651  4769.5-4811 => 2.4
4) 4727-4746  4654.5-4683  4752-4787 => 0.1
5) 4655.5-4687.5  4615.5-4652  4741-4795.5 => 0.7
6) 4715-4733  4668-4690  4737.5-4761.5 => 0.6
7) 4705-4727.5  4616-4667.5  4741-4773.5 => 0.6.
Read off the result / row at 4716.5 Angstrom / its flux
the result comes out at 64.05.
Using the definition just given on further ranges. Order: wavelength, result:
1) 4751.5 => 63.23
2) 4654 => 63.53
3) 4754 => 63.15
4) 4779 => 65.19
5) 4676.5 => 68.43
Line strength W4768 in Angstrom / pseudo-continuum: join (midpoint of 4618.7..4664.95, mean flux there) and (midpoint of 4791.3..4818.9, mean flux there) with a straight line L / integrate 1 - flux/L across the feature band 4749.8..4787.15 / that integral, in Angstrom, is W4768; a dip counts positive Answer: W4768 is 0.3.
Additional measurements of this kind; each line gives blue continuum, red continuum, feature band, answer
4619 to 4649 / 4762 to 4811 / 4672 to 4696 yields 0.2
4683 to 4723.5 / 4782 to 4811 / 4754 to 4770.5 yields -0.2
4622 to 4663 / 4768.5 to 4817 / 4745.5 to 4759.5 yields 0.1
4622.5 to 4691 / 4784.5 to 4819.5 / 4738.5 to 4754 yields -0.1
